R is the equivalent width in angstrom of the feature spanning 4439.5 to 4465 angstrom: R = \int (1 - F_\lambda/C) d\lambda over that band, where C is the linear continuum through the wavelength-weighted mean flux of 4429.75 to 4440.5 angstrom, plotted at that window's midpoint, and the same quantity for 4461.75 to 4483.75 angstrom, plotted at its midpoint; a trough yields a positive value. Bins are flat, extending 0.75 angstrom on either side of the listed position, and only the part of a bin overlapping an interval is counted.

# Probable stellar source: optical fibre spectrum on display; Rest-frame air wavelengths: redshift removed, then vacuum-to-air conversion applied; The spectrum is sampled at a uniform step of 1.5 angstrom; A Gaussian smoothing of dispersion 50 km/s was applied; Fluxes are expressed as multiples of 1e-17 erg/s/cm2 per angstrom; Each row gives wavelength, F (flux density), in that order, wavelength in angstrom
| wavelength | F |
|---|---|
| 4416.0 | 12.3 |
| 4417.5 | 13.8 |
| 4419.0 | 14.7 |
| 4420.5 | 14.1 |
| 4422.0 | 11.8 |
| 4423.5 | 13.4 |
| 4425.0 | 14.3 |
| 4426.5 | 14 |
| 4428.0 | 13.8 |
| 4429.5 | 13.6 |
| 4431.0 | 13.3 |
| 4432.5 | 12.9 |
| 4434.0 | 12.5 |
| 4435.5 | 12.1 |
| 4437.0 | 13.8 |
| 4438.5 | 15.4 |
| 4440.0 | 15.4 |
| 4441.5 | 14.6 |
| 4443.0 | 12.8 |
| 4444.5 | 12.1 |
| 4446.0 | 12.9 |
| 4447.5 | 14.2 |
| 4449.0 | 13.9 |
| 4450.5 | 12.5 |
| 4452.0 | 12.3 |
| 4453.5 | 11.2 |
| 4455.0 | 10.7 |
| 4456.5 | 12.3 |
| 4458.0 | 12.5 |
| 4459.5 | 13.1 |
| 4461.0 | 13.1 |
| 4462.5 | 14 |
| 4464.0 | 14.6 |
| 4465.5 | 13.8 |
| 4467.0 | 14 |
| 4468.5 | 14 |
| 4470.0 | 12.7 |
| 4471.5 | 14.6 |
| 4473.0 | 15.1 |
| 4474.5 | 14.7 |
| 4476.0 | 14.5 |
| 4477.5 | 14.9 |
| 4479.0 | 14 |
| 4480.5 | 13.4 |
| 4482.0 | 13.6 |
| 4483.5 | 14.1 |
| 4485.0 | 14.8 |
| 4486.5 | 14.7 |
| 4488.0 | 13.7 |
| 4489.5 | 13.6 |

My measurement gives 1.4 angstrom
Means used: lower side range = 13.6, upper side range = 14.1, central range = 13.1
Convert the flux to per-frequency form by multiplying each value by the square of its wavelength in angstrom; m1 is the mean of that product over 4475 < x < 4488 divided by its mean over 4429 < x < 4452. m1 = 1.1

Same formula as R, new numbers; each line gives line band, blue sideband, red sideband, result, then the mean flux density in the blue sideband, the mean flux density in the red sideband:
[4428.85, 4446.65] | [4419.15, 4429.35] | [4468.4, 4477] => 0.5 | 13.6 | 14.3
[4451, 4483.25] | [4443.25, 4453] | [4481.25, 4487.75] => 0.4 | 12.9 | 14.3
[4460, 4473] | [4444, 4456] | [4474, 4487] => -0.4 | 12.5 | 14.3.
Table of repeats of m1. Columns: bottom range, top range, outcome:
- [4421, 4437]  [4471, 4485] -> 1.11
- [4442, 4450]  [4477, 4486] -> 1.09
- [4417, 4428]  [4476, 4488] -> 1.06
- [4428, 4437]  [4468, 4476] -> 1.11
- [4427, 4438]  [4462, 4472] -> 1.07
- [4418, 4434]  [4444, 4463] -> 0.95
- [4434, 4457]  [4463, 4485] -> 1.10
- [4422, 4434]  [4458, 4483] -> 1.06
